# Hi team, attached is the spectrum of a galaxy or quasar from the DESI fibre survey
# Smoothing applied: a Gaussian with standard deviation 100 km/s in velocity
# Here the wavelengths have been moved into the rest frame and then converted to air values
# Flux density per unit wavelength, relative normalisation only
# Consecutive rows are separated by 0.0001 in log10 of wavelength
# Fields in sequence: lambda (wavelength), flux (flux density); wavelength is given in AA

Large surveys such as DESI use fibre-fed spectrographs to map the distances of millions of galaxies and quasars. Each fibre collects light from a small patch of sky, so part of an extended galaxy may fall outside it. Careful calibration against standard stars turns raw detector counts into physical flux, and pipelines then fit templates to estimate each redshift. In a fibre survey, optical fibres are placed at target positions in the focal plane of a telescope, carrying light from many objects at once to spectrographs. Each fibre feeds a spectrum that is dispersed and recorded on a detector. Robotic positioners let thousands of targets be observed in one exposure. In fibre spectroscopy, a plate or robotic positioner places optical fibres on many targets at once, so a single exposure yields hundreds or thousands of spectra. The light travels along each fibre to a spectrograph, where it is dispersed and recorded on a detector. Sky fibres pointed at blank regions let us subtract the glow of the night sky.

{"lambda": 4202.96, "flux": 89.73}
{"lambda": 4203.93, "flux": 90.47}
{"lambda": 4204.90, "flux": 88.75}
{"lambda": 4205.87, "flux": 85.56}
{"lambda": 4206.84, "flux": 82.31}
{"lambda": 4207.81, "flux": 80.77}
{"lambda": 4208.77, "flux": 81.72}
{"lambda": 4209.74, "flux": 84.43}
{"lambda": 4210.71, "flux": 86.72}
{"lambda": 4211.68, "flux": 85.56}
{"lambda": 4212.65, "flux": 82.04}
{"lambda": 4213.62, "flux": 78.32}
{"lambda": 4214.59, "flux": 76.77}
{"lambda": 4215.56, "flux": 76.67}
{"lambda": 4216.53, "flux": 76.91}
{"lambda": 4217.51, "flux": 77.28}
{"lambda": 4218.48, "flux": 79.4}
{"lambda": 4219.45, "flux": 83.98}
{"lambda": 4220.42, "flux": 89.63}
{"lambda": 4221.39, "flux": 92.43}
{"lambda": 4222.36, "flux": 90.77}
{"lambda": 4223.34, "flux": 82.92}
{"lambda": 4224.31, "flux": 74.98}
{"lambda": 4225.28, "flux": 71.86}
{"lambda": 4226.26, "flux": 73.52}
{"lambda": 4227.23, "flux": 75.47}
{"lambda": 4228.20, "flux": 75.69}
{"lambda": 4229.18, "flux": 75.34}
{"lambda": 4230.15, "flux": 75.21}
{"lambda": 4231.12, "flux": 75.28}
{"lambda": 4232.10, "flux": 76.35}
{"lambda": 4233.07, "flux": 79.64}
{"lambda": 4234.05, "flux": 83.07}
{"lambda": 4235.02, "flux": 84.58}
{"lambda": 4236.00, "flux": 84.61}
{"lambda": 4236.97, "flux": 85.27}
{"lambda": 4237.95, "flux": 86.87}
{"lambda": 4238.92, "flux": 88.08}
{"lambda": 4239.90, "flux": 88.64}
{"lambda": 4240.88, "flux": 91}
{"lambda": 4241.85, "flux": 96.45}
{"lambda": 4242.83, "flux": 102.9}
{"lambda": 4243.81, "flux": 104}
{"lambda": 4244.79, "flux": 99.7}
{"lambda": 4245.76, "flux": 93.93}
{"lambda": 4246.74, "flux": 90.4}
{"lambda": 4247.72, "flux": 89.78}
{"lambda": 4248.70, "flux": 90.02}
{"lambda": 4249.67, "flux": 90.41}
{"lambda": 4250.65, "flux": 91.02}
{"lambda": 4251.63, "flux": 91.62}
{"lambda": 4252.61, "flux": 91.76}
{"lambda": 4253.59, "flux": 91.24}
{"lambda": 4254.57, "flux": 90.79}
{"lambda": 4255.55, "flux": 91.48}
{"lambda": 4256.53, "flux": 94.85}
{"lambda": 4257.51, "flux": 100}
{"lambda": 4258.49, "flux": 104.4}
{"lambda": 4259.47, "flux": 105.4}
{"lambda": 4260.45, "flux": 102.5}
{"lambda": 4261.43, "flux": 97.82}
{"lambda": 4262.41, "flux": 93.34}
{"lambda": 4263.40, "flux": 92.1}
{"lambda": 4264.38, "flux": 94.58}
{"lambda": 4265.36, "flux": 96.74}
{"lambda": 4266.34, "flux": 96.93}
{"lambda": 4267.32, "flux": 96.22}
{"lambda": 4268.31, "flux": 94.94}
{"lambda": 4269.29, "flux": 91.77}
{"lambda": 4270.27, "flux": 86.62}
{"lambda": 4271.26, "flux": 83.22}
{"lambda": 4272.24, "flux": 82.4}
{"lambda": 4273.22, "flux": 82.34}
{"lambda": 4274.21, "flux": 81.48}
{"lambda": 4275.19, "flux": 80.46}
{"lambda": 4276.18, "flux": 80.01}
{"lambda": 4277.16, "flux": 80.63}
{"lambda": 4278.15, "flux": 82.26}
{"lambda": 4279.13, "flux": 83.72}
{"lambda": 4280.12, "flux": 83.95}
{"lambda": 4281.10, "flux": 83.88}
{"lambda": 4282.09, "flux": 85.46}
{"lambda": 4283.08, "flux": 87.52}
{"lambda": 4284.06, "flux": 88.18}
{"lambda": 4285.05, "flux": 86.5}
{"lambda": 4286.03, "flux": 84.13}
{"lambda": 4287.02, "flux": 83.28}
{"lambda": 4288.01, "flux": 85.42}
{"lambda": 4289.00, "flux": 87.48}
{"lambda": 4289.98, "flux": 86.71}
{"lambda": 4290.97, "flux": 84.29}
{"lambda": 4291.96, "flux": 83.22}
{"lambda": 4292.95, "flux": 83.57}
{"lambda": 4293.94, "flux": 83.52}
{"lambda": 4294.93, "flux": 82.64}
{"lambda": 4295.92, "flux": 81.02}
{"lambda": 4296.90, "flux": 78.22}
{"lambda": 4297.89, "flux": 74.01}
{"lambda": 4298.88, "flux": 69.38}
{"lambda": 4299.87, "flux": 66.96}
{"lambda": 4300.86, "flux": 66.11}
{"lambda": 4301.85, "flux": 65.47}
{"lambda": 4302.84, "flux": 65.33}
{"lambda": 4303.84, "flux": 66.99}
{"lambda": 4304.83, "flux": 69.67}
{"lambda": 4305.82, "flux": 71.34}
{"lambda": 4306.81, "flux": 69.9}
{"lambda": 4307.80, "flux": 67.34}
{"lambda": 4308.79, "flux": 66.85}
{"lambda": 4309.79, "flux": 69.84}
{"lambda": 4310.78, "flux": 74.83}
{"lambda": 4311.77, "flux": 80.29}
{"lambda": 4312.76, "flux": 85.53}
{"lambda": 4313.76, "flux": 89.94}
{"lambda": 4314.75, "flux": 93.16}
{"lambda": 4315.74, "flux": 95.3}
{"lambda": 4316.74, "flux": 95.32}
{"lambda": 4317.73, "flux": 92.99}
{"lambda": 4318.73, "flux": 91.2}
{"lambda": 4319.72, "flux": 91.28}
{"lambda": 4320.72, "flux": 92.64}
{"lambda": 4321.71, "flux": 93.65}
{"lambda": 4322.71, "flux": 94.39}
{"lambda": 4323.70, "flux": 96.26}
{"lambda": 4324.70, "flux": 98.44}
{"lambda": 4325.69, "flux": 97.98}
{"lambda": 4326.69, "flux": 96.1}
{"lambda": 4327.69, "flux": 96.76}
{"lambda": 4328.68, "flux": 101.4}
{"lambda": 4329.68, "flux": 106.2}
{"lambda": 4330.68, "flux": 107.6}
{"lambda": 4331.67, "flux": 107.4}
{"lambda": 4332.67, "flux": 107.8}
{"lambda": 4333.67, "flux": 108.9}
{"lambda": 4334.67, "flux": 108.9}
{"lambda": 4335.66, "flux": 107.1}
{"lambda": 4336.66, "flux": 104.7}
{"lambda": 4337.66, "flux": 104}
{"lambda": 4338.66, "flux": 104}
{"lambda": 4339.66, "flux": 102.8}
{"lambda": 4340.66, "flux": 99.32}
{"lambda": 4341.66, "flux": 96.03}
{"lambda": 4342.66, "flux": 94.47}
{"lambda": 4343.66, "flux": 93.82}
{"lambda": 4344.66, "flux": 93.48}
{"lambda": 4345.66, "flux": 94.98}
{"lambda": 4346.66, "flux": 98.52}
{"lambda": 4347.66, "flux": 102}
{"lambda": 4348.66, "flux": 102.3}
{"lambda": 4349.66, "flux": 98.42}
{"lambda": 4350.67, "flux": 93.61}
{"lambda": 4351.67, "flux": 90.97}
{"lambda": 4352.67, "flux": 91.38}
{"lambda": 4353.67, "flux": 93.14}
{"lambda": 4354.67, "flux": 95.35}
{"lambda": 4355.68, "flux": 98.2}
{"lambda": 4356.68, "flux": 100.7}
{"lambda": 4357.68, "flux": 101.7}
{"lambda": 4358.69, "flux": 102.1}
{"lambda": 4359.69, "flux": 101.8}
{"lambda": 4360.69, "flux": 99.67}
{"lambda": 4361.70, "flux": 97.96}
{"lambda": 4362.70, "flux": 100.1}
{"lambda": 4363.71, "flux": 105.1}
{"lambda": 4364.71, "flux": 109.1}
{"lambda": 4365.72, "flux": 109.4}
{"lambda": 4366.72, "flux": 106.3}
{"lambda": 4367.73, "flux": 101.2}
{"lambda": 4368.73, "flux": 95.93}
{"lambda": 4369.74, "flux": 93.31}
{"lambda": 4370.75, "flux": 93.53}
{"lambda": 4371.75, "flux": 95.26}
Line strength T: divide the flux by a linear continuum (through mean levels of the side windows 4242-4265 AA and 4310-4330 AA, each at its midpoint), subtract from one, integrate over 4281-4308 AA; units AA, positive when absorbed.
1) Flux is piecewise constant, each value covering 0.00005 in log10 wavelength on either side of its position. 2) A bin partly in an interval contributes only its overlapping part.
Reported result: 4.5 AA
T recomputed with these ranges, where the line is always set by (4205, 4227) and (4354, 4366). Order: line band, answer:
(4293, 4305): 2.6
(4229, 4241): 0.2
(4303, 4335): 2.0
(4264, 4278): 0.3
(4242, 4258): -1.4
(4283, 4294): 0.8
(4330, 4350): -0.7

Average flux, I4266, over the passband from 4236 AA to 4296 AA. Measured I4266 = 89.7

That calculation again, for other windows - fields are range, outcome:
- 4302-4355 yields 92.5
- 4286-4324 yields 80.9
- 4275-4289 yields 84.1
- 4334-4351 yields 100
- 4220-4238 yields 80.5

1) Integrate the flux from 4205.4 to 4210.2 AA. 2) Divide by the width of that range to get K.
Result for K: 83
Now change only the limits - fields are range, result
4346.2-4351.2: 98.9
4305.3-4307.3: 70.7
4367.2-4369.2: 98.8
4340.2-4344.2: 95.8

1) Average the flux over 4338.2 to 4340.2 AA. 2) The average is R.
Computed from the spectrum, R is 103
